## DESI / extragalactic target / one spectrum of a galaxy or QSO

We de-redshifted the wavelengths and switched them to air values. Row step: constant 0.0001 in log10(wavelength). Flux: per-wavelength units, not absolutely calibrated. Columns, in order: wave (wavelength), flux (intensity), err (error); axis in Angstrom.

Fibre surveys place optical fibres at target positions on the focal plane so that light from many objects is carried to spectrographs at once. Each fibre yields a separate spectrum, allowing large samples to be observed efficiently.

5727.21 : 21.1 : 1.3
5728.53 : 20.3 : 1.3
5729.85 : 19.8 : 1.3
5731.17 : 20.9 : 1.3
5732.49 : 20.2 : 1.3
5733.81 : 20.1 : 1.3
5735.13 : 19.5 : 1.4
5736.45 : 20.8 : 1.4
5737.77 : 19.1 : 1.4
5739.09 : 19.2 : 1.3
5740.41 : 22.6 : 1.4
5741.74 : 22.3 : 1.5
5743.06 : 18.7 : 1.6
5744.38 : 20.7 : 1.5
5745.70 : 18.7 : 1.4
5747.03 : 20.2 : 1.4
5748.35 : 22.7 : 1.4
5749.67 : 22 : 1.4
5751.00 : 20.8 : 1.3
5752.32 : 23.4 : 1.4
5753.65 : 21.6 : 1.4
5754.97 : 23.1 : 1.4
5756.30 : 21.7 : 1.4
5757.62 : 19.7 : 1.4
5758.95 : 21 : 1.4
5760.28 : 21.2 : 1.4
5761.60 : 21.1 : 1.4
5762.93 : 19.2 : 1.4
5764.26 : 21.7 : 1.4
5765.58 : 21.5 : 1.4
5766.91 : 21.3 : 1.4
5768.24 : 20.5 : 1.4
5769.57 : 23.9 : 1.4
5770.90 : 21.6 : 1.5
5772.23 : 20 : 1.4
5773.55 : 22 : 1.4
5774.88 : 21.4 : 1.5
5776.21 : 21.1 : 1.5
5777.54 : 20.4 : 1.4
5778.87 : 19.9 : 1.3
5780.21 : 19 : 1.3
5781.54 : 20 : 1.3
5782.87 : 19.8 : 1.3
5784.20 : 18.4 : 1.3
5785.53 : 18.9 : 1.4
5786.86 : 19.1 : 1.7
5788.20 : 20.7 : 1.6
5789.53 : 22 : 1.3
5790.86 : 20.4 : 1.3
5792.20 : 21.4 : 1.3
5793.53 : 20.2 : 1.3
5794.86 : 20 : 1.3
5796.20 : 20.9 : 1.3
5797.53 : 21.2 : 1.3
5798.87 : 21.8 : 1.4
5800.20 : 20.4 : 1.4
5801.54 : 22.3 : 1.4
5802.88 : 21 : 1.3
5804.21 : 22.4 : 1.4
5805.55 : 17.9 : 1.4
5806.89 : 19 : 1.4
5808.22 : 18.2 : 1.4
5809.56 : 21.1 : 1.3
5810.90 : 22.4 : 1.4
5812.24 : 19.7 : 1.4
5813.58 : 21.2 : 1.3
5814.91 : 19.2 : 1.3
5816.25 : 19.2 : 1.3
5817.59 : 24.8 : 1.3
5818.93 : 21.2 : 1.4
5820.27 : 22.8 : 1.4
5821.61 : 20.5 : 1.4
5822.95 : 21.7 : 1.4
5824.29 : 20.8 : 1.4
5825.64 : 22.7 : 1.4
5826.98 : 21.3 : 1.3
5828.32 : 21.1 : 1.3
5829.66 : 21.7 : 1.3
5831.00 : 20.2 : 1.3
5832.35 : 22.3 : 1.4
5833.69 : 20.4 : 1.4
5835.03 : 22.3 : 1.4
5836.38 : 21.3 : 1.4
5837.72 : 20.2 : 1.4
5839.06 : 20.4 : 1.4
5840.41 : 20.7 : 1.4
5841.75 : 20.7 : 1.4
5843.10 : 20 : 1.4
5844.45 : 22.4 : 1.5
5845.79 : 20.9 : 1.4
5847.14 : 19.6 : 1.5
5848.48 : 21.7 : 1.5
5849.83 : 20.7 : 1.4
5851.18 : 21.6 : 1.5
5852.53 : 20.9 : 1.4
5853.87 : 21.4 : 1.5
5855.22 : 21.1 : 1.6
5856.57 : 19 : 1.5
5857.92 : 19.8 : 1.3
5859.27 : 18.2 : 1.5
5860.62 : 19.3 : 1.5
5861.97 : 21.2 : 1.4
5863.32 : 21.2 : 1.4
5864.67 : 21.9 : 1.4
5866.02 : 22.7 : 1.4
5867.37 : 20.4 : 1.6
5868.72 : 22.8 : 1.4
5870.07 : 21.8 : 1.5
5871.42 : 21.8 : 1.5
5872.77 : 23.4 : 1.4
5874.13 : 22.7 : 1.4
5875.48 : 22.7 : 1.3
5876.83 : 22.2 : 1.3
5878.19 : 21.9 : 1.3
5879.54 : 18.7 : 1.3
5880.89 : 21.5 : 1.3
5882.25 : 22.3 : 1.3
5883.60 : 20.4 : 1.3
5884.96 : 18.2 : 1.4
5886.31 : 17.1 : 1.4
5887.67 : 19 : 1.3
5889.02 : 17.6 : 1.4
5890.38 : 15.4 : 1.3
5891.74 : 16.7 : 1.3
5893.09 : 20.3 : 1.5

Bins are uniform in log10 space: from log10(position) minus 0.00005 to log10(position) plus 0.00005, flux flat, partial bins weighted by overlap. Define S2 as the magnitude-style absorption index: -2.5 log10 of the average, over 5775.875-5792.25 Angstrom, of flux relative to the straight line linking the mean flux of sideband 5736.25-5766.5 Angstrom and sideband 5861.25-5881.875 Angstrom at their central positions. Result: 0.06 mag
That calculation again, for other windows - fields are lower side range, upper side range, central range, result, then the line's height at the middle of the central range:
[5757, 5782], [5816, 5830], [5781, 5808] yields 0.05 mag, 21.3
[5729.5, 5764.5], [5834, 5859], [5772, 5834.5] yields 0.00 mag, 20.8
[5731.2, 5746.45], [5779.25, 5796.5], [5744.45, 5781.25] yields -0.05 mag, 20.1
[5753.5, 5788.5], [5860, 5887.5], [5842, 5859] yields 0.02 mag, 21.1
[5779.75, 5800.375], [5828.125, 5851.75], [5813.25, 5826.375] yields -0.04 mag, 20.7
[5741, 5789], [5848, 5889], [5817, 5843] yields -0.03 mag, 20.8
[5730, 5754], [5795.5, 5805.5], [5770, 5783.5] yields 0.02 mag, 21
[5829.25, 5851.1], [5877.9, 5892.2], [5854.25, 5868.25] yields -0.03 mag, 20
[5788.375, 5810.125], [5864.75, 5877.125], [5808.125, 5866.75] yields 0.03 mag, 21.5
